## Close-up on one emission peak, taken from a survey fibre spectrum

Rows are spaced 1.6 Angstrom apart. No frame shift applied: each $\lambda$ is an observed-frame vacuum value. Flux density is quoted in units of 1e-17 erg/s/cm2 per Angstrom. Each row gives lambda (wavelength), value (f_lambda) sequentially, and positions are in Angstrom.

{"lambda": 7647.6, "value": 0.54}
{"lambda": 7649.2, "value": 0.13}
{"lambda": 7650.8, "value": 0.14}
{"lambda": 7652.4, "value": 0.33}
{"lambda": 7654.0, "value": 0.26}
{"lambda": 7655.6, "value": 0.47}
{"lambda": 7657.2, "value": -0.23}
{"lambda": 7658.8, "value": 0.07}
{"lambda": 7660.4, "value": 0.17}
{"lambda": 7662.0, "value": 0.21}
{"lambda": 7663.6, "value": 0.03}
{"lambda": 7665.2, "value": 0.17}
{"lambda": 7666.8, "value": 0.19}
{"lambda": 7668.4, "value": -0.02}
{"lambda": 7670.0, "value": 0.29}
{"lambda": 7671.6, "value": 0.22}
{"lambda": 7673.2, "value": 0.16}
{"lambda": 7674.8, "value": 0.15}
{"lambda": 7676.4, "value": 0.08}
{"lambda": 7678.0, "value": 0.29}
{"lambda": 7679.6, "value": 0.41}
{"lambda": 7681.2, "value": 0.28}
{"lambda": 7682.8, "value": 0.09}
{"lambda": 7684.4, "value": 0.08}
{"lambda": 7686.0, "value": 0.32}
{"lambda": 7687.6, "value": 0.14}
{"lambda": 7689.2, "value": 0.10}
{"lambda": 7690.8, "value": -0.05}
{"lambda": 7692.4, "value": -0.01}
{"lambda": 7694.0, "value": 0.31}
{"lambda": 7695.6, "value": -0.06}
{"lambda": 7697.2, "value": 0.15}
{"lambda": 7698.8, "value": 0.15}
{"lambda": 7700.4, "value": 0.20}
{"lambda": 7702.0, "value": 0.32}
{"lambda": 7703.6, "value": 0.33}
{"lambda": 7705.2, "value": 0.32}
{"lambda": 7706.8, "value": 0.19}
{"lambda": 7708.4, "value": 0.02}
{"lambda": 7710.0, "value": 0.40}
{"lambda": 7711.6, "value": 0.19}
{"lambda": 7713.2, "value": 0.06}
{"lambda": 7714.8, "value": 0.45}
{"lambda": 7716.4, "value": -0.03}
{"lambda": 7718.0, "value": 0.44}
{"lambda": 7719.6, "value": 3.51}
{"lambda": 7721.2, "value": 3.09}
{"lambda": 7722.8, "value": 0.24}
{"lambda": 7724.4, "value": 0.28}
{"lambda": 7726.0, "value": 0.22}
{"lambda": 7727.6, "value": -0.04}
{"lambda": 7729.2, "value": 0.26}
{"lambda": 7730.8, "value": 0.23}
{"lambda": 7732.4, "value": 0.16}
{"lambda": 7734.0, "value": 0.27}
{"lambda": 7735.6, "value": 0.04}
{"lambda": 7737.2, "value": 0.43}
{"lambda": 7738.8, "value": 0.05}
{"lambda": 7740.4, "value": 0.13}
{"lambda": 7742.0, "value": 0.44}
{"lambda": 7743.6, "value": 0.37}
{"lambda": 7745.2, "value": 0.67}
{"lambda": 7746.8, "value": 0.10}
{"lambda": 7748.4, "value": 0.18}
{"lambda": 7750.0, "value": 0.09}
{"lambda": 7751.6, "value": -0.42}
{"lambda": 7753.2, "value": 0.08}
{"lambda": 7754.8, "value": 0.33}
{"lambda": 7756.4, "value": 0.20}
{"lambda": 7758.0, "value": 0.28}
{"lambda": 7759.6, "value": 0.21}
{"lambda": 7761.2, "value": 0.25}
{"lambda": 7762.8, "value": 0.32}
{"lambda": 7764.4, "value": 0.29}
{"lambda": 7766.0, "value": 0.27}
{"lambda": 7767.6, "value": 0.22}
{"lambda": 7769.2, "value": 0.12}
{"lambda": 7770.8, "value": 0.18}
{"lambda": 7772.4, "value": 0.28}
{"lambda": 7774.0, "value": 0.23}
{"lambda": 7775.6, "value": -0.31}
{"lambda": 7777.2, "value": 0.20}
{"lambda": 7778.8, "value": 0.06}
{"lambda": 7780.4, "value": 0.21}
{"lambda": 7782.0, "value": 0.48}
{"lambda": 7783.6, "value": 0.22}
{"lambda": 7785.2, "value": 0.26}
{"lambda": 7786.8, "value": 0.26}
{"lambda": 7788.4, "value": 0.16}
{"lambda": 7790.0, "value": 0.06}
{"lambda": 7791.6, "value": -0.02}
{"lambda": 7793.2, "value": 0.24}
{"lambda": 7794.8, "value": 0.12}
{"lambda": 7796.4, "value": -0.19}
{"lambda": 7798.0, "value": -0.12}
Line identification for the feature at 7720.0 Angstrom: H-alpha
